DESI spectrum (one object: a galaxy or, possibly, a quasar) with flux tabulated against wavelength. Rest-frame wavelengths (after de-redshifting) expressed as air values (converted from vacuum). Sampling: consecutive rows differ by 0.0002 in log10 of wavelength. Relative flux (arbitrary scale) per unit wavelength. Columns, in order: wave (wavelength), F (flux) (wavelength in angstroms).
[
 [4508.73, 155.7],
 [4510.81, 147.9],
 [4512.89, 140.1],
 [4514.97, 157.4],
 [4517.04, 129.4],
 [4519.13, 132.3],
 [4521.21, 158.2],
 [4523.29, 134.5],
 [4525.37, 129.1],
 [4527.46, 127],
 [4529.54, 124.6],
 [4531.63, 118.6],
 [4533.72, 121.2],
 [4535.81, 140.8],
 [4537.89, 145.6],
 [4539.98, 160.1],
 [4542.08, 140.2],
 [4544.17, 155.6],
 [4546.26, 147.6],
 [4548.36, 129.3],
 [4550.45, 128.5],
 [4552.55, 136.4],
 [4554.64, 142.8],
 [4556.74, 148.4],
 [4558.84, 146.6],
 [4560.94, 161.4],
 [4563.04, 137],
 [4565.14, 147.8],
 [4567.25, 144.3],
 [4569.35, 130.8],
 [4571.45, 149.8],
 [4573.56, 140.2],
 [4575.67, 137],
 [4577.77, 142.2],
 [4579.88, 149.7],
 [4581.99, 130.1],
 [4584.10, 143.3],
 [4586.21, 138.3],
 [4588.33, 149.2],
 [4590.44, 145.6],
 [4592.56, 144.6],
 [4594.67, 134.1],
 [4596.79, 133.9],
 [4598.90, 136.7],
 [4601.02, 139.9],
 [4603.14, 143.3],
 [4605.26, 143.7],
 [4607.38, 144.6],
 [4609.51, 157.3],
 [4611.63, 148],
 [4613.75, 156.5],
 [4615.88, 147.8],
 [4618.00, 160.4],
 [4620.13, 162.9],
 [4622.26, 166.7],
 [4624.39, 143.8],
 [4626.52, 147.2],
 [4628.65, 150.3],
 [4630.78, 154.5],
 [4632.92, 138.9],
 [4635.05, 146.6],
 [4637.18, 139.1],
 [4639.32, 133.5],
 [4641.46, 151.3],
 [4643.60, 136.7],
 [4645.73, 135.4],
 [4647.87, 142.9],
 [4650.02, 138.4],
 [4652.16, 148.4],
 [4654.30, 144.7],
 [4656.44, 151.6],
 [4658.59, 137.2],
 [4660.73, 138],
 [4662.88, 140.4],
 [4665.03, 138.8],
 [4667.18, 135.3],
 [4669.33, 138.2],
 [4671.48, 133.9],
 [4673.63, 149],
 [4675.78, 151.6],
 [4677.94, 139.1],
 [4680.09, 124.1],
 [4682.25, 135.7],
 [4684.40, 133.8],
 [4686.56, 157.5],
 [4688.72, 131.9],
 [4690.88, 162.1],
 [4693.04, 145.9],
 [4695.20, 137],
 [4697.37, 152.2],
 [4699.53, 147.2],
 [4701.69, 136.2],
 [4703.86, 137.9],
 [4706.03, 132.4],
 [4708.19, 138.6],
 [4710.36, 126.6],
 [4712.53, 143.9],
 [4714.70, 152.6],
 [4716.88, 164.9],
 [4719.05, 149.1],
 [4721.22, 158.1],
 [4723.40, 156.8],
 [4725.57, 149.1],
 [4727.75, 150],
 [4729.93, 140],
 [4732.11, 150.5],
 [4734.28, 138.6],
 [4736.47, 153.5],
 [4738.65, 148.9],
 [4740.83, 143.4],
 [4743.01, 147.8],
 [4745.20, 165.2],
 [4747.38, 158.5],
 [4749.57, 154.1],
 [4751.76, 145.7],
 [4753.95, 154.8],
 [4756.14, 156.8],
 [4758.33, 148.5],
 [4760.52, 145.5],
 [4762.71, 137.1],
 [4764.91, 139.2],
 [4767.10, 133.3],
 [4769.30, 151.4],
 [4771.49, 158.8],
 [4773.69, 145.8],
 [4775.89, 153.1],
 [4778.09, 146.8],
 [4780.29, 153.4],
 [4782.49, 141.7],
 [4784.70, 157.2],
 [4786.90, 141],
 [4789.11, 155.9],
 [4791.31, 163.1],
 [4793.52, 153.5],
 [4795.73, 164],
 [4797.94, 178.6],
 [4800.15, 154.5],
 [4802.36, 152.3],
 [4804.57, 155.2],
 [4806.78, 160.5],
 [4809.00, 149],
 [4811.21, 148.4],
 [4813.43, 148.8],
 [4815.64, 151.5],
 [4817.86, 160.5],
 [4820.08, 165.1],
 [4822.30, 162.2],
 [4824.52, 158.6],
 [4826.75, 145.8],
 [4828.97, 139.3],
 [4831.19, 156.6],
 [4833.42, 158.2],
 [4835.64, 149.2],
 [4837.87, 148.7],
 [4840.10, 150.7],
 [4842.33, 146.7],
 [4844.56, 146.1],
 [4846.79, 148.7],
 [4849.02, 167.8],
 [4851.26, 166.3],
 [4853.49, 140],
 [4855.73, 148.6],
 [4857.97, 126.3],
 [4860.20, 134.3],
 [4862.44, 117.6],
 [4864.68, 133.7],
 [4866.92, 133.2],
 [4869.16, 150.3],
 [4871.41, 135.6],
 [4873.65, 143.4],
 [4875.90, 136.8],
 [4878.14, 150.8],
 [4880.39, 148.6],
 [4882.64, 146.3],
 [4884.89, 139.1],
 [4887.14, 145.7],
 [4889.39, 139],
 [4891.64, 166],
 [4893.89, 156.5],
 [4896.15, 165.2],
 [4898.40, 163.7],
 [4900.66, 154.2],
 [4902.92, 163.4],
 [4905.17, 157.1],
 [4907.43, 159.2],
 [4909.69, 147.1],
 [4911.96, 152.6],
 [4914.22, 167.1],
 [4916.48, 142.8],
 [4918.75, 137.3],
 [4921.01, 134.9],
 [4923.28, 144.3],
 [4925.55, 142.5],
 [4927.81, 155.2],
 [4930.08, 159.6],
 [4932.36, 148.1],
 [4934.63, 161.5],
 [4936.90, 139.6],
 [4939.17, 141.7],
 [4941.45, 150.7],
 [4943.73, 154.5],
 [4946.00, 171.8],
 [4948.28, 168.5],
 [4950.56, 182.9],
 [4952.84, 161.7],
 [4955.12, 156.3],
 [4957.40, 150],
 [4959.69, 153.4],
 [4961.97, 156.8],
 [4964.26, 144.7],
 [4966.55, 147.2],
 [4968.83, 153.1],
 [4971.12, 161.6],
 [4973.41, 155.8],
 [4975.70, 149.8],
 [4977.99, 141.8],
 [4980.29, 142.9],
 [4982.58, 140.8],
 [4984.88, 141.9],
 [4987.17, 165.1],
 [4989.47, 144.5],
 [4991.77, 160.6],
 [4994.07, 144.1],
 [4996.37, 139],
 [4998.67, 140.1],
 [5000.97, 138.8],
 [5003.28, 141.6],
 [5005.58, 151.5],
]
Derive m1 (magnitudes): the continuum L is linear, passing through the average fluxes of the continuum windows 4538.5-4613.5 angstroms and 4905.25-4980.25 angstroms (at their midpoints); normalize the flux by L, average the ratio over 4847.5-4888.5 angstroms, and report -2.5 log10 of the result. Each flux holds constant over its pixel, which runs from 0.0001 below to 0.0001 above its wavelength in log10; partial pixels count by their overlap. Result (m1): 0.06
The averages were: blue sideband 143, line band 142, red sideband 153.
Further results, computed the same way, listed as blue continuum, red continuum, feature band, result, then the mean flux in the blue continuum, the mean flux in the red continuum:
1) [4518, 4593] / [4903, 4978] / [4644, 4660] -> 0.01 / 140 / 153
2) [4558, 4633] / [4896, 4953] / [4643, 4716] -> 0.05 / 146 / 155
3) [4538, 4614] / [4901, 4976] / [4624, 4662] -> 0.02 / 143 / 154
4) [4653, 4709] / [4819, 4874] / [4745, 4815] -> -0.05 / 141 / 147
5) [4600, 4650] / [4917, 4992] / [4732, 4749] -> -0.02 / 147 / 152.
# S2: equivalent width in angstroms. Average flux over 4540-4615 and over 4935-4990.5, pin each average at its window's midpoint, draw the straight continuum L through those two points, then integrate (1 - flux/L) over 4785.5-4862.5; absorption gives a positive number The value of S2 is -1.34 angstroms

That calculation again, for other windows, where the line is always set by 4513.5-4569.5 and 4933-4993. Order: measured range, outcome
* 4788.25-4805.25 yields -1.32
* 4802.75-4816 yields -0.32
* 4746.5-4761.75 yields -0.50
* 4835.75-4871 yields 1.47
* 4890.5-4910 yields -1.02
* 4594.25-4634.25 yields -1.62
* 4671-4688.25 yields 0.48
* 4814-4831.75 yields -0.66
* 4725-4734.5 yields 0.00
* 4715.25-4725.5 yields -0.73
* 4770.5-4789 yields -0.28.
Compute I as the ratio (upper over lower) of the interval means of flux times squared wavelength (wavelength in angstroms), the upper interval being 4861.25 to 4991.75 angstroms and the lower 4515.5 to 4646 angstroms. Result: 1.22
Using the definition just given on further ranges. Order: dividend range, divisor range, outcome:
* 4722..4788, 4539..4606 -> 1.13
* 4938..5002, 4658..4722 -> 1.20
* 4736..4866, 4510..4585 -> 1.20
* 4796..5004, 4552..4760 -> 1.15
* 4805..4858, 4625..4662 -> 1.15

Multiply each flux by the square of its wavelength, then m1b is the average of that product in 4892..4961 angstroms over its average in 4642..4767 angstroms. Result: 1.2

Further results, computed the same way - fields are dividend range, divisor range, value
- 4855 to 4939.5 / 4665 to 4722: 1.12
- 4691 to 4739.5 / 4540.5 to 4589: 1.09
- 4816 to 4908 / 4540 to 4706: 1.15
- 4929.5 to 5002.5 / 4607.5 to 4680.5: 1.20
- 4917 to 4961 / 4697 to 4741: 1.15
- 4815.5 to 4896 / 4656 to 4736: 1.10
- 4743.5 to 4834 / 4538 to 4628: 1.15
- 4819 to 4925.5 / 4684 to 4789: 1.07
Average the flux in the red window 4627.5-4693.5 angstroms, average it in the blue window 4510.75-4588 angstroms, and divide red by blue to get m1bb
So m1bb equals 1.01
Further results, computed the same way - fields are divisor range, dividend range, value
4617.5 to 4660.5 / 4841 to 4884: 0.98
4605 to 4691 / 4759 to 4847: 1.05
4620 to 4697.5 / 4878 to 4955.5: 1.07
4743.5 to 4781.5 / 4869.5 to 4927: 1.00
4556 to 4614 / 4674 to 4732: 1.01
